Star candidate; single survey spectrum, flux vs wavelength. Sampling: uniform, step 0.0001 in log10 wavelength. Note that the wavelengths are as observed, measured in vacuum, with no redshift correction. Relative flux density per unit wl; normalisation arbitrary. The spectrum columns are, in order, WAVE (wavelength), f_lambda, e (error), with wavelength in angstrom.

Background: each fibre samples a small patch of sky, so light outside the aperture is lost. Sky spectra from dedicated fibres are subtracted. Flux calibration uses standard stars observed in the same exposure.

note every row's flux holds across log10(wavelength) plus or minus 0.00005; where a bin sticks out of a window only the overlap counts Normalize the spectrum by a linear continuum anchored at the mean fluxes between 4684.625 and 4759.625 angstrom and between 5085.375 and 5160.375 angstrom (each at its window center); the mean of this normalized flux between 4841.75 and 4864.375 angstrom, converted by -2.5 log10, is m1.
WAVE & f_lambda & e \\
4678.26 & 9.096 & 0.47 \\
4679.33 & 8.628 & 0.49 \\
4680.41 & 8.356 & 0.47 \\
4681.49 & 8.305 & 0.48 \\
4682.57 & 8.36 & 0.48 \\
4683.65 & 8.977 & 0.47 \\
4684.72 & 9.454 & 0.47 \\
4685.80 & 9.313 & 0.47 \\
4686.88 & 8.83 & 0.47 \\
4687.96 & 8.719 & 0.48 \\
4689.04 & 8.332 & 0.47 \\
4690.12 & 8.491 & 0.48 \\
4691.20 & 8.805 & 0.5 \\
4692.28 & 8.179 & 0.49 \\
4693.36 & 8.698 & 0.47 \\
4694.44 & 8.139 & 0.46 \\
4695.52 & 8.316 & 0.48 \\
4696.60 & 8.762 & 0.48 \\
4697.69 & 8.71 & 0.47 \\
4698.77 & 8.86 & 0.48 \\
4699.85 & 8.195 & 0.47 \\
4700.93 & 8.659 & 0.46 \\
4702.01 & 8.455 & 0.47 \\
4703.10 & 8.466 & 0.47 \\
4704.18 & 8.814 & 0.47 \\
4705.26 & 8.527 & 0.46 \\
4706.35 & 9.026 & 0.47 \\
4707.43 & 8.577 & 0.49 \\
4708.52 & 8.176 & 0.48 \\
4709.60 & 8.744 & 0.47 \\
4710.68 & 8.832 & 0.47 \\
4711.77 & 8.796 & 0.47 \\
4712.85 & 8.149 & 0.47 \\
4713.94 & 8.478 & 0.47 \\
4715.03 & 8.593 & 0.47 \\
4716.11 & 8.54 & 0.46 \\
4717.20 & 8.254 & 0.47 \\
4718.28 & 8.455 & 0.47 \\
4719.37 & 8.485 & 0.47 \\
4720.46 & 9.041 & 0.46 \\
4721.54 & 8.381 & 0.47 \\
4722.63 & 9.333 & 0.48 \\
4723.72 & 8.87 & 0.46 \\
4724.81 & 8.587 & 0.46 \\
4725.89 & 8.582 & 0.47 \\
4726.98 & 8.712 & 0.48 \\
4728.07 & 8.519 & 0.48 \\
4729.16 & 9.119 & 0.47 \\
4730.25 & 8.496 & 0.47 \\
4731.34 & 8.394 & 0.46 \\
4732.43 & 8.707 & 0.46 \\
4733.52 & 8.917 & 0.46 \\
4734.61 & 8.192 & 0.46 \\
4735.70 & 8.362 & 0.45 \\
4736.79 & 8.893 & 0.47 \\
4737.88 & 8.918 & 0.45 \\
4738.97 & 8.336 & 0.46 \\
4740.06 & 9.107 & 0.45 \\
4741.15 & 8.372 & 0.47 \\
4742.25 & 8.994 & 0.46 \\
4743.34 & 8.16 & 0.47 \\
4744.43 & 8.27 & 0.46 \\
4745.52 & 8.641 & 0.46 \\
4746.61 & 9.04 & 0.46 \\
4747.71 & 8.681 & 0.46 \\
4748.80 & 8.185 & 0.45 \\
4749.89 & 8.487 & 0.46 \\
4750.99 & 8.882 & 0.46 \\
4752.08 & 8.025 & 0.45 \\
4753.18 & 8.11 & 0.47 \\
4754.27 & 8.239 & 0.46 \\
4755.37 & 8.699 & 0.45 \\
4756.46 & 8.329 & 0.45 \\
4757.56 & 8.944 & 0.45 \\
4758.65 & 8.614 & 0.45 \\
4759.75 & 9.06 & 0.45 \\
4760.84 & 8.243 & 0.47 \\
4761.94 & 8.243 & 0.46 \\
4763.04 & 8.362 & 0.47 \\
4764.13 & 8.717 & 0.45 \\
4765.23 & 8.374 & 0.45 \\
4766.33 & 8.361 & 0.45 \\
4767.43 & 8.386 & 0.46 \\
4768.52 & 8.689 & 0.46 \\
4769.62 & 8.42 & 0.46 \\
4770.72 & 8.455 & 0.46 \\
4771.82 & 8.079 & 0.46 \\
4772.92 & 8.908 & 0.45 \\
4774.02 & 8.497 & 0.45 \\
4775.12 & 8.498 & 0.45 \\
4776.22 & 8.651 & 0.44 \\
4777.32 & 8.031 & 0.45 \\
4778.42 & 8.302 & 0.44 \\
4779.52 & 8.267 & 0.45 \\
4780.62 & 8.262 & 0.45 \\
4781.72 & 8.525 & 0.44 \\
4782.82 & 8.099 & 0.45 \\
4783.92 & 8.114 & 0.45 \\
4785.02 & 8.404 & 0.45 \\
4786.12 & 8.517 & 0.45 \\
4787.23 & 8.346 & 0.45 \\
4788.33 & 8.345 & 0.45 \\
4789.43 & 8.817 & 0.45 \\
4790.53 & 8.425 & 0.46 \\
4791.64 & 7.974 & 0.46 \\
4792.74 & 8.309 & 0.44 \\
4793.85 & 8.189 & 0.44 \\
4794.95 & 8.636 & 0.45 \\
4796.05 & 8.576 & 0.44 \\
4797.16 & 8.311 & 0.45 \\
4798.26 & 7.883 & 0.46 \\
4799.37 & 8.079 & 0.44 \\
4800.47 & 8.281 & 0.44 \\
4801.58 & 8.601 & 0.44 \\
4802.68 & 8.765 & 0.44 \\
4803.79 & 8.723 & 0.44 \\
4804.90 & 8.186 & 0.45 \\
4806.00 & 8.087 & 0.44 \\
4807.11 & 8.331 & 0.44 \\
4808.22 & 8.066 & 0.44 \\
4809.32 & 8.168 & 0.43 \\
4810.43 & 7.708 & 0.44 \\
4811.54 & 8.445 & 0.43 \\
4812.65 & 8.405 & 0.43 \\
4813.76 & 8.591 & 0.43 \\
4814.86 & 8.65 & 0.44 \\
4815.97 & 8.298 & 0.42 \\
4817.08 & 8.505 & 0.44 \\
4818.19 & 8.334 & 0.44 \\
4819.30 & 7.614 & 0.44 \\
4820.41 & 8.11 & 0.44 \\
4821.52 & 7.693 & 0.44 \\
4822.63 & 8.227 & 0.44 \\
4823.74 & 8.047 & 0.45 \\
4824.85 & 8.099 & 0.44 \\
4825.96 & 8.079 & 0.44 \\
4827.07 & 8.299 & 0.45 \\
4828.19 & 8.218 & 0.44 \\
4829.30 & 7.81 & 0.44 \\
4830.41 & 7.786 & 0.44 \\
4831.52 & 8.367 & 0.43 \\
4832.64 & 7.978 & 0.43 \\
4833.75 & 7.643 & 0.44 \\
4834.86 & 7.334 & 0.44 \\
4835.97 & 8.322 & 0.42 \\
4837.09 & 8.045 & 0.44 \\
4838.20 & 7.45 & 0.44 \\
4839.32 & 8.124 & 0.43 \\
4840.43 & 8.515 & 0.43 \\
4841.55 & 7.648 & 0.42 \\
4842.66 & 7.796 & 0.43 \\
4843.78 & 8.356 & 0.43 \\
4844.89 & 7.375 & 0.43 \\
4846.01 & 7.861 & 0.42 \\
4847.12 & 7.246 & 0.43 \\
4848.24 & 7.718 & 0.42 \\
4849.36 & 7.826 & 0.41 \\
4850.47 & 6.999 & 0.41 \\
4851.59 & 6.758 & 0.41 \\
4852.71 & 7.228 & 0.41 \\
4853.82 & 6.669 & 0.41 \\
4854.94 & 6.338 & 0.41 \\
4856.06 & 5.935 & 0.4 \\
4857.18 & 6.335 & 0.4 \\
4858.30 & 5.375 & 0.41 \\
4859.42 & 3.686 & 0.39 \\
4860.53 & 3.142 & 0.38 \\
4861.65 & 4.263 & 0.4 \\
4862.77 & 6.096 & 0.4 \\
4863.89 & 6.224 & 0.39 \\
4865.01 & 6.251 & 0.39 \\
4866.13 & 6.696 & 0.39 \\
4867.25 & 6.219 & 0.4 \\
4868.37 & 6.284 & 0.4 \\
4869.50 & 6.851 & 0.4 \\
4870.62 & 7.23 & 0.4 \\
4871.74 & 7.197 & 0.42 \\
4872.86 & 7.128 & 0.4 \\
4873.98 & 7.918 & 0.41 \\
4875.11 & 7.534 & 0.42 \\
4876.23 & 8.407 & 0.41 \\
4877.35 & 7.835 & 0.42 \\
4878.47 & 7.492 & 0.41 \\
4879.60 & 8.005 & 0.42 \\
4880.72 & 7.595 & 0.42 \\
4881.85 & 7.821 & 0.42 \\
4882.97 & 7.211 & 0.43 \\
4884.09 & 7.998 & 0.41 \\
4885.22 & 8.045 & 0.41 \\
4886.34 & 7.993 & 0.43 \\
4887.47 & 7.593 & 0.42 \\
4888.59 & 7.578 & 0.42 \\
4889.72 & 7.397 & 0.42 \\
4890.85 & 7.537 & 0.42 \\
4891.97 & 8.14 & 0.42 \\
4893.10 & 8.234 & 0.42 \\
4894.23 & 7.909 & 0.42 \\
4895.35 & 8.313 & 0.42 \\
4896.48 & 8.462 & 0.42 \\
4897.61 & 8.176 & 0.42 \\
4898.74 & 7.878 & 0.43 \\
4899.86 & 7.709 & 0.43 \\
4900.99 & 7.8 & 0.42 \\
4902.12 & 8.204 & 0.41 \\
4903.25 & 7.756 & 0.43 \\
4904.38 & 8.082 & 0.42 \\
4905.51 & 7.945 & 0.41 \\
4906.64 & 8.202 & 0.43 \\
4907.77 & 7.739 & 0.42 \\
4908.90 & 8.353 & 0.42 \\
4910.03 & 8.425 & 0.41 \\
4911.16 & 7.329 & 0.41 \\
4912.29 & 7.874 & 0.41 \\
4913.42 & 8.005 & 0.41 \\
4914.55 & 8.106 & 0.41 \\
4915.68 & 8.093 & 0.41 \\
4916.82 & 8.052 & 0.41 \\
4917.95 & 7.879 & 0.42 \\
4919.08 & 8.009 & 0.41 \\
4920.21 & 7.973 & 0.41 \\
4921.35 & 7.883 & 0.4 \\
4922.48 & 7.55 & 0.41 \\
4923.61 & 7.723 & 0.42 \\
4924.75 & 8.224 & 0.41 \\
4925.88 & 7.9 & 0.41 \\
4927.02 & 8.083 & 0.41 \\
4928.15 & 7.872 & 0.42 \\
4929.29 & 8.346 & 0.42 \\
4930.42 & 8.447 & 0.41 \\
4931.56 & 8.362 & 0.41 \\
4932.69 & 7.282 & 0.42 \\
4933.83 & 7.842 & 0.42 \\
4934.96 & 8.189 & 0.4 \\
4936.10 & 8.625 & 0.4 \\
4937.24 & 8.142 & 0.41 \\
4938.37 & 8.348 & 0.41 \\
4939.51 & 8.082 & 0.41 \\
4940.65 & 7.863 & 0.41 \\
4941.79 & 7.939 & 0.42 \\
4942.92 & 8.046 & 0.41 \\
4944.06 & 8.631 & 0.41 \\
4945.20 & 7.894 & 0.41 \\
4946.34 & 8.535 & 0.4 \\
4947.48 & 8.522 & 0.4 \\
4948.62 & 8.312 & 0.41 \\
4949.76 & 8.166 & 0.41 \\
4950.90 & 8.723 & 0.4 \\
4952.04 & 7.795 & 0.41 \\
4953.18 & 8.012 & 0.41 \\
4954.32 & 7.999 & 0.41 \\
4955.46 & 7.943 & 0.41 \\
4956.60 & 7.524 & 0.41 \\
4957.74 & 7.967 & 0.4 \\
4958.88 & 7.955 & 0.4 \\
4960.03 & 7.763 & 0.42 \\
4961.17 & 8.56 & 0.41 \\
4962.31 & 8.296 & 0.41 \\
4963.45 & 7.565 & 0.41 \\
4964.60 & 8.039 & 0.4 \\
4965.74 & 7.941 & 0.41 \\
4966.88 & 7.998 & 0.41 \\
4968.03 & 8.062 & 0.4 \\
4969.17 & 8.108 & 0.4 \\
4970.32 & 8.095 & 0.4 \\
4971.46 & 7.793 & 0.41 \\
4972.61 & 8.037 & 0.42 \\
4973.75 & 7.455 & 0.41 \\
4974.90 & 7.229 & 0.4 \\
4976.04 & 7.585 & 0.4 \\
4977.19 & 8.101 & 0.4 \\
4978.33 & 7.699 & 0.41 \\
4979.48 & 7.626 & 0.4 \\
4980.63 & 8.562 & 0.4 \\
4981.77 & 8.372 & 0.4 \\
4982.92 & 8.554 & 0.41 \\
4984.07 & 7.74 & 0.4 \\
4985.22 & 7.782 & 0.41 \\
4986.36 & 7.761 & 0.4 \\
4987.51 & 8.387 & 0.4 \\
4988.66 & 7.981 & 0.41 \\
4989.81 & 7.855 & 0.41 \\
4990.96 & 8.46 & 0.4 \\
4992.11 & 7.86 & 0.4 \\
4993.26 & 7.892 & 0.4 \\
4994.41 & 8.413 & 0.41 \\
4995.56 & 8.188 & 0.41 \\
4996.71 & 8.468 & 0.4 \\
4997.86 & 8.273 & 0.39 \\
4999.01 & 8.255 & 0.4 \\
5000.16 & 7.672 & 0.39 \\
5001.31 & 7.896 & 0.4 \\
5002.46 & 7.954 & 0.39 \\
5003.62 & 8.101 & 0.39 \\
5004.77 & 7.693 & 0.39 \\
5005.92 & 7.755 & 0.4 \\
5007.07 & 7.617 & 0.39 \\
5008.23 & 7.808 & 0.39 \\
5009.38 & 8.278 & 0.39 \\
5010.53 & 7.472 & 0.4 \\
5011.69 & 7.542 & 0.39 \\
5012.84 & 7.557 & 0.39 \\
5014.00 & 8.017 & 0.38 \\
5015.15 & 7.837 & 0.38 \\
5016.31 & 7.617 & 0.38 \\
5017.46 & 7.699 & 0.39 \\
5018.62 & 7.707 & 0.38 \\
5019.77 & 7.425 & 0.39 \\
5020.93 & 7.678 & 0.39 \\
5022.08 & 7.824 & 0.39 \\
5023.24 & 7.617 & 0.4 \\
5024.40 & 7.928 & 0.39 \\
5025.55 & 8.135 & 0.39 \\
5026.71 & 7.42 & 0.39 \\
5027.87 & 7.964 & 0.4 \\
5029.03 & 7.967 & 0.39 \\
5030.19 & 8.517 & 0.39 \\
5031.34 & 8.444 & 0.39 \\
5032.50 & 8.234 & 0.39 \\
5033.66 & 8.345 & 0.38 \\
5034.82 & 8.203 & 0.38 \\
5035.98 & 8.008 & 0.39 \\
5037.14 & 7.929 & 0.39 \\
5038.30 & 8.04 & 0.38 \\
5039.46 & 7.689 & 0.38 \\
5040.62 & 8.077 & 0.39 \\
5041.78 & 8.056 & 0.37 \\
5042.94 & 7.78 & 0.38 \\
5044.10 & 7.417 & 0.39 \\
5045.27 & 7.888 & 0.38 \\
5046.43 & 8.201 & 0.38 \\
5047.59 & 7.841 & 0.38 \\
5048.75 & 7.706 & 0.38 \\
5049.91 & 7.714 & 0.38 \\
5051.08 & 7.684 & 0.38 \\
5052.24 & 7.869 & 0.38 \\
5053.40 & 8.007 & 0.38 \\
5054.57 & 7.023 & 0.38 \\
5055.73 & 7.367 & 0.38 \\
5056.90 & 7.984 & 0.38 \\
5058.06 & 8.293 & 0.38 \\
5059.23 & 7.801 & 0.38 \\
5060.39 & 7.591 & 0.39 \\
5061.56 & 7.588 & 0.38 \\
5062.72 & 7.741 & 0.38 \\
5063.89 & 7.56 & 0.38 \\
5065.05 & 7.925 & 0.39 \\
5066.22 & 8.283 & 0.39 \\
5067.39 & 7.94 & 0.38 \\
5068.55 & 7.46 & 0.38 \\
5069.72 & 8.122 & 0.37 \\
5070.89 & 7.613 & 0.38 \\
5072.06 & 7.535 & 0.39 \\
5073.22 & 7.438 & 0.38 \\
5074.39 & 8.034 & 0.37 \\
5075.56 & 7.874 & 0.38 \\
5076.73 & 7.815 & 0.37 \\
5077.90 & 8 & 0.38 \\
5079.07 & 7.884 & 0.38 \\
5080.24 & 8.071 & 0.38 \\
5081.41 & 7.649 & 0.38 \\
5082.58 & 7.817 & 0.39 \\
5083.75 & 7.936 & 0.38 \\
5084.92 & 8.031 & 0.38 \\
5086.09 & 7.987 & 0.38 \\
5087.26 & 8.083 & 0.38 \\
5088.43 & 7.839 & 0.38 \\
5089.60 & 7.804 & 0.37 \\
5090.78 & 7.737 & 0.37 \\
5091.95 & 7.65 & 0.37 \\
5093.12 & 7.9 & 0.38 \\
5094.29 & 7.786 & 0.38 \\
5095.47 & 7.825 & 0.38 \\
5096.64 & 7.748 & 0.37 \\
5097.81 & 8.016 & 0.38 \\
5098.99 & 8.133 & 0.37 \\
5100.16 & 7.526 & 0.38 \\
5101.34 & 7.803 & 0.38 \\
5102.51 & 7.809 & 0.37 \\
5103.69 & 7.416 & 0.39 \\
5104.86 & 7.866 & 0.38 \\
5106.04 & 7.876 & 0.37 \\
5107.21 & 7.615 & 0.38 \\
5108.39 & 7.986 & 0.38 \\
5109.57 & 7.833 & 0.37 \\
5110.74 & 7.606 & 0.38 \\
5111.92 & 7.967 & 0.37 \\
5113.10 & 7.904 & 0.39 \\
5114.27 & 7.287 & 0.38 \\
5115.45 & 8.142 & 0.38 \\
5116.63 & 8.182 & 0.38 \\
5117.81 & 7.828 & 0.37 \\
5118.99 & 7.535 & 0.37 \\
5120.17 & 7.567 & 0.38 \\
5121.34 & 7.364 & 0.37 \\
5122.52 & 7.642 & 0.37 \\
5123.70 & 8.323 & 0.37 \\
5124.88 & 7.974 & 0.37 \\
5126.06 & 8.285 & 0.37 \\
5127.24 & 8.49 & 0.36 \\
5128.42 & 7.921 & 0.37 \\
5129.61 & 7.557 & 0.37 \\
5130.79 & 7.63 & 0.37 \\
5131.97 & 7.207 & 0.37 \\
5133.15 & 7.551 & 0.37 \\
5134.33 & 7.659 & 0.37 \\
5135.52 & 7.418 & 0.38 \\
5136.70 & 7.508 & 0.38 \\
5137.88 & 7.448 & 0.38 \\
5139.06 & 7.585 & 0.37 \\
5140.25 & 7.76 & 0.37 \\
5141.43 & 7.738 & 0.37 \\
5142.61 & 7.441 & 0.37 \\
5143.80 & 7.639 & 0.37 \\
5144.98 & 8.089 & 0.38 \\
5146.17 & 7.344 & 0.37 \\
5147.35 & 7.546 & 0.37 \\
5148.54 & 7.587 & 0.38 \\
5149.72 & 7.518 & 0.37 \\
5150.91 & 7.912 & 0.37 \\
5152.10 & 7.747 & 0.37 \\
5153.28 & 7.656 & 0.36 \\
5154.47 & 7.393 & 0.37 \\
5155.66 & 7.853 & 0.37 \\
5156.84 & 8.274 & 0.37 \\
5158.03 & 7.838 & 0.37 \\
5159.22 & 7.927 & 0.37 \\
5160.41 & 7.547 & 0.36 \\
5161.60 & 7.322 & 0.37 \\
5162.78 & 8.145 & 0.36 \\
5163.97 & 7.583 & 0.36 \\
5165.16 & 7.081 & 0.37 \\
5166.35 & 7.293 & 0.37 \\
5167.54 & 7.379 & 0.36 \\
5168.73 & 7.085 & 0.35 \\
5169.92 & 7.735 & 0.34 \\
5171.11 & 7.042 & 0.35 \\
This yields 0.27 mag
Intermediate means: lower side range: 8.6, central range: 6.48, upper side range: 7.76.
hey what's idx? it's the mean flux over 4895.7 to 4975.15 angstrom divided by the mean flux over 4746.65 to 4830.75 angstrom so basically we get 1.0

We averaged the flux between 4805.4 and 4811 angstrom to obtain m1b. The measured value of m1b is 8.08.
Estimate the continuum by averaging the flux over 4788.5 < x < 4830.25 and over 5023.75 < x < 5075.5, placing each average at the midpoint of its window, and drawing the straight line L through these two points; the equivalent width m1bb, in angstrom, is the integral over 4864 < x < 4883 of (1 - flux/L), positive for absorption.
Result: 2.1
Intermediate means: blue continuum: 8.25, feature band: 7.25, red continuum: 7.87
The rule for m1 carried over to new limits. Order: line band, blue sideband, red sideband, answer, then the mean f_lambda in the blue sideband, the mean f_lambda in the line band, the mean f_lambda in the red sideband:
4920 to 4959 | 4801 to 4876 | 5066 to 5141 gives -0.07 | 7.46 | 8.08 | 7.8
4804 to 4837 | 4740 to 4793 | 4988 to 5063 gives 0.03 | 8.45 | 8.12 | 7.89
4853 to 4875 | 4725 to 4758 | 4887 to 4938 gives 0.31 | 8.58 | 6.14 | 7.99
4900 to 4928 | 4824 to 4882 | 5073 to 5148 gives -0.09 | 7.18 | 7.96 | 7.78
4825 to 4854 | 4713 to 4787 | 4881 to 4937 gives 0.06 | 8.52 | 7.77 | 7.96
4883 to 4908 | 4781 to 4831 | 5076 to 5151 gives 0.03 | 8.26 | 7.93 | 7.77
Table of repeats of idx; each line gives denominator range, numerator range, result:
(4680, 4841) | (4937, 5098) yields 0.94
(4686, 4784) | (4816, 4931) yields 0.89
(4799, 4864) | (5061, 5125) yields 1.03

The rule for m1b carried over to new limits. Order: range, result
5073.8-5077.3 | 7.9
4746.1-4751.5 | 8.64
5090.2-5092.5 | 7.7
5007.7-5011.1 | 7.87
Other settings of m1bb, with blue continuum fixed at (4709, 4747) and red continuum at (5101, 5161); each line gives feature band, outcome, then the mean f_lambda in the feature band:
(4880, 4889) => 0.6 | 7.74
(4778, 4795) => 0.3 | 8.34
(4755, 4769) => 0.0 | 8.54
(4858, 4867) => 3.3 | 5.25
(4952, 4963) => 0.2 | 7.99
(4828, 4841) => 0.7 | 7.96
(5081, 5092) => 0.0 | 7.87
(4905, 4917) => 0.3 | 8.01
